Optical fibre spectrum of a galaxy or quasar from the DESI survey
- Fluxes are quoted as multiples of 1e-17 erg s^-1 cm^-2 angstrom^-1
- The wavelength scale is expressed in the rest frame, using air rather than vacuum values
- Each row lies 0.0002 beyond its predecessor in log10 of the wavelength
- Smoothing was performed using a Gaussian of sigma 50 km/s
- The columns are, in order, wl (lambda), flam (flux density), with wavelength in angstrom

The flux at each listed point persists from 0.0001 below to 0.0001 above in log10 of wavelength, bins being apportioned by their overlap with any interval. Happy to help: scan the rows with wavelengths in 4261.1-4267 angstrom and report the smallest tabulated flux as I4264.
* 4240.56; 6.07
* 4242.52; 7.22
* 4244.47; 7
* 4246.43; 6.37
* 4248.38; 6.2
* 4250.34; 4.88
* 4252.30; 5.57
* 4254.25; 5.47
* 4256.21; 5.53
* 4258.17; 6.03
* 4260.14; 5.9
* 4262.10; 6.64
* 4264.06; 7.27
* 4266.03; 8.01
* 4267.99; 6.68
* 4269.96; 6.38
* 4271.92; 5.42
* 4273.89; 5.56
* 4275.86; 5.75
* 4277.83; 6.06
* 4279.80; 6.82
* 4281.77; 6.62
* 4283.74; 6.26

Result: 6.64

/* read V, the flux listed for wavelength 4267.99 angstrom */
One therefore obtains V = 6.68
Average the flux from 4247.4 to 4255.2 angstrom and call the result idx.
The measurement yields 5.54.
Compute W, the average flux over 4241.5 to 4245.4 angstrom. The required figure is 7.1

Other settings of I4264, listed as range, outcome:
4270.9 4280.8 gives 5.42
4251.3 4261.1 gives 5.47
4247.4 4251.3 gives 4.88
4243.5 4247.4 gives 6.37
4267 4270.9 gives 6.38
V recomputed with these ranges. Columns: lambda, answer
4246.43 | 6.37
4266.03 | 8.01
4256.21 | 5.53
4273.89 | 5.56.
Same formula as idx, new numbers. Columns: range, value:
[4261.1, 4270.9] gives 7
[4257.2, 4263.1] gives 6.19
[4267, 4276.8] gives 5.96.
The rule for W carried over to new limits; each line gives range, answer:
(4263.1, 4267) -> 7.63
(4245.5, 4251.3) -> 5.82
